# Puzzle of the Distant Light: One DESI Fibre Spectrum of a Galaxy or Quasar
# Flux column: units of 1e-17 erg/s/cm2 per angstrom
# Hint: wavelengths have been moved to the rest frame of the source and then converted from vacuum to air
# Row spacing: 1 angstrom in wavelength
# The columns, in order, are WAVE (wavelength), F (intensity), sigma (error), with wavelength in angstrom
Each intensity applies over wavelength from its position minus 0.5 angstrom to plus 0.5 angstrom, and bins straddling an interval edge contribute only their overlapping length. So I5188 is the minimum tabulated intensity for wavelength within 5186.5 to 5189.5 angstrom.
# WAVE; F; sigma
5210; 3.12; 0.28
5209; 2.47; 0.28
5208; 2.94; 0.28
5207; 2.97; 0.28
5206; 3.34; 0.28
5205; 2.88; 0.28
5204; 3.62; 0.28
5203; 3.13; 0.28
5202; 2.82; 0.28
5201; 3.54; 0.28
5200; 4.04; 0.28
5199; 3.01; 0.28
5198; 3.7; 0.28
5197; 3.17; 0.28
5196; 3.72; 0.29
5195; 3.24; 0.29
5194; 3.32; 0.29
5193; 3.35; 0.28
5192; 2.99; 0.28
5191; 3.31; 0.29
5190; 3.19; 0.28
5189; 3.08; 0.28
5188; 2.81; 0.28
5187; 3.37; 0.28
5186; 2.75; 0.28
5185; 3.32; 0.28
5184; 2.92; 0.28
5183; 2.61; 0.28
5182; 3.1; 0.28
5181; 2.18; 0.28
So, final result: 2.81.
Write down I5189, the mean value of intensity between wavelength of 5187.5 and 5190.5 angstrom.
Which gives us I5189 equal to 3.03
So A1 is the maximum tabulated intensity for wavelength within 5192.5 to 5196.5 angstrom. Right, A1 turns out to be 3.72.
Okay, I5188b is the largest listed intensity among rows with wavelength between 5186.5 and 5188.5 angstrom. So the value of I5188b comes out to 3.37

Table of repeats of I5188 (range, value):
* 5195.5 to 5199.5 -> 3.01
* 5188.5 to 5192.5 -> 2.99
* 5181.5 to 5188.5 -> 2.61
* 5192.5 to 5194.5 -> 3.32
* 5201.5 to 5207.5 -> 2.82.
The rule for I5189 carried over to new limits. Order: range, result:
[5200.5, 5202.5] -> 3.18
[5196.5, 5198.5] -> 3.44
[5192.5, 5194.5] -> 3.33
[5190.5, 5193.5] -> 3.22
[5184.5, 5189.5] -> 3.07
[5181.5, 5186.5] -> 2.94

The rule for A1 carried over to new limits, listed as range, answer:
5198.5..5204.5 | 4.04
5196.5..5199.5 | 3.7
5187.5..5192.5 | 3.31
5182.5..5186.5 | 3.32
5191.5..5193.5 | 3.35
